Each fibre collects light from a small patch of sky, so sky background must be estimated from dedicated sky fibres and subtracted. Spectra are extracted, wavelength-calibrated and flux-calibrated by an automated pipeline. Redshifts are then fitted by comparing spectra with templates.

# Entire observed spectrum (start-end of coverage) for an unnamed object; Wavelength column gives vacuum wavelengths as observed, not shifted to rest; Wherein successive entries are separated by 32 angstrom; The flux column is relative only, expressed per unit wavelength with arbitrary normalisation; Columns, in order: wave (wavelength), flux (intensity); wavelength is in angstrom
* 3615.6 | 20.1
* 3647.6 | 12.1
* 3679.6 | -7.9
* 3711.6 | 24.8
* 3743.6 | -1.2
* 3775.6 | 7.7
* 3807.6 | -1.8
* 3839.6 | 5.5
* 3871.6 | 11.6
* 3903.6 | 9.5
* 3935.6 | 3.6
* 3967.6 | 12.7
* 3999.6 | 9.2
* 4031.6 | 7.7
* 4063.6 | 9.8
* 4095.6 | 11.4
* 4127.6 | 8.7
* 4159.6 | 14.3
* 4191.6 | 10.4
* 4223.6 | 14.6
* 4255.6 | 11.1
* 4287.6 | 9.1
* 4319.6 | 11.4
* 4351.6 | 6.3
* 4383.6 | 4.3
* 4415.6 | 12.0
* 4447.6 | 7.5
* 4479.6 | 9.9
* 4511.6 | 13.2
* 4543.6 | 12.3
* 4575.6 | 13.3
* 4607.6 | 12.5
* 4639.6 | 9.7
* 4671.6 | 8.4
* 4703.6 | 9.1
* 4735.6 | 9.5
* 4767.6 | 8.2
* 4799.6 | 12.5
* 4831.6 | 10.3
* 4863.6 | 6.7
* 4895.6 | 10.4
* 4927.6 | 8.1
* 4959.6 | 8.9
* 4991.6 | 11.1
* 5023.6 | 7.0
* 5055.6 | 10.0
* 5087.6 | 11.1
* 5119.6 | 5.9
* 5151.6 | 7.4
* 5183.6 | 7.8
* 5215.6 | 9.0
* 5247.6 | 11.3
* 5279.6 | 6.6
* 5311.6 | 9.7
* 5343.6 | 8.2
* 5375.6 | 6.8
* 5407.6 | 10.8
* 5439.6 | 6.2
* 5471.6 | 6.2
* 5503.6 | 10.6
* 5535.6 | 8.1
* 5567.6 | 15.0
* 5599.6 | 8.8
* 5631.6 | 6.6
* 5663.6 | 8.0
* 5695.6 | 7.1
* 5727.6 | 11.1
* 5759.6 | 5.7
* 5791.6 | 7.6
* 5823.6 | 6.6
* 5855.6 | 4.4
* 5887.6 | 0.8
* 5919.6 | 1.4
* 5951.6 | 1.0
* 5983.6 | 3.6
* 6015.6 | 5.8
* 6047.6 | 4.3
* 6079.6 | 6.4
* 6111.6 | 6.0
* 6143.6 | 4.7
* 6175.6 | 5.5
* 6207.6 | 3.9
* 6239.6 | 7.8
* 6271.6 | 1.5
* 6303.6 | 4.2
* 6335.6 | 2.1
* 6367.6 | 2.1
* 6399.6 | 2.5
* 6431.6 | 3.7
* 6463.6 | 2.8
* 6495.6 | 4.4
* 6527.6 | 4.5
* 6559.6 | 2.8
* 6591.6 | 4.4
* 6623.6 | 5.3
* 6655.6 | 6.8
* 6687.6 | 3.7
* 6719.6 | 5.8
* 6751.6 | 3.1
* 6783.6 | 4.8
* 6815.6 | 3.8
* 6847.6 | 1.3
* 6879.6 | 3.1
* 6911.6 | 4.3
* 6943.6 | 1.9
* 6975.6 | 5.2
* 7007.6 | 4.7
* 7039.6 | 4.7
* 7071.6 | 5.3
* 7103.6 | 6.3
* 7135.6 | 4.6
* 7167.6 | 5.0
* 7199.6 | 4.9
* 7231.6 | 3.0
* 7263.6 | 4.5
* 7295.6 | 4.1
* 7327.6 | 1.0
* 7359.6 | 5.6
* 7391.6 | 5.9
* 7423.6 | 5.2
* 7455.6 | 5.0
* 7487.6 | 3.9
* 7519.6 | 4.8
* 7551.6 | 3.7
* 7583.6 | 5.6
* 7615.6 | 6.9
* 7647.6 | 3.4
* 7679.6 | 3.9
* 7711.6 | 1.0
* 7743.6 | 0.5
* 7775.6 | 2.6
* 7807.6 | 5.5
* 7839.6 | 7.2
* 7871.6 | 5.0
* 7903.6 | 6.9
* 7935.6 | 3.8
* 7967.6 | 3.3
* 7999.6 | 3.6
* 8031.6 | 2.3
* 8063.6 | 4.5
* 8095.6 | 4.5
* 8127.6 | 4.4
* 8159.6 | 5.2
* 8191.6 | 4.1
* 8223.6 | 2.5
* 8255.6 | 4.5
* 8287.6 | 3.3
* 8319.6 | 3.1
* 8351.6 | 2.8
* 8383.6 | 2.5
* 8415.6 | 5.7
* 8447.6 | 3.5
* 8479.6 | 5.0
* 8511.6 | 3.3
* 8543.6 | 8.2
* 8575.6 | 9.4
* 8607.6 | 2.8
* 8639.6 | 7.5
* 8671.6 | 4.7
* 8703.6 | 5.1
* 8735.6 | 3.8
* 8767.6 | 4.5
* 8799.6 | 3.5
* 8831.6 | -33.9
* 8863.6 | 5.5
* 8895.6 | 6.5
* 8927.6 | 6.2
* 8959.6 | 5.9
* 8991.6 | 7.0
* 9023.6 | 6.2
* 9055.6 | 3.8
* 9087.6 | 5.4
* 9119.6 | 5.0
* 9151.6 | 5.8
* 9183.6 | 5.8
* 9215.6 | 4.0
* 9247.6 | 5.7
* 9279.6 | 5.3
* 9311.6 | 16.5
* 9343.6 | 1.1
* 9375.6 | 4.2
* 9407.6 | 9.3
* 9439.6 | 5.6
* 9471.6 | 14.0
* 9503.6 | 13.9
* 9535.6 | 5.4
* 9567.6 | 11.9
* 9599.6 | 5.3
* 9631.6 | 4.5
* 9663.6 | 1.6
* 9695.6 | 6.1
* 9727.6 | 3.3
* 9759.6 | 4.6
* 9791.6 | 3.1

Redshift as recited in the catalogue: 1.30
